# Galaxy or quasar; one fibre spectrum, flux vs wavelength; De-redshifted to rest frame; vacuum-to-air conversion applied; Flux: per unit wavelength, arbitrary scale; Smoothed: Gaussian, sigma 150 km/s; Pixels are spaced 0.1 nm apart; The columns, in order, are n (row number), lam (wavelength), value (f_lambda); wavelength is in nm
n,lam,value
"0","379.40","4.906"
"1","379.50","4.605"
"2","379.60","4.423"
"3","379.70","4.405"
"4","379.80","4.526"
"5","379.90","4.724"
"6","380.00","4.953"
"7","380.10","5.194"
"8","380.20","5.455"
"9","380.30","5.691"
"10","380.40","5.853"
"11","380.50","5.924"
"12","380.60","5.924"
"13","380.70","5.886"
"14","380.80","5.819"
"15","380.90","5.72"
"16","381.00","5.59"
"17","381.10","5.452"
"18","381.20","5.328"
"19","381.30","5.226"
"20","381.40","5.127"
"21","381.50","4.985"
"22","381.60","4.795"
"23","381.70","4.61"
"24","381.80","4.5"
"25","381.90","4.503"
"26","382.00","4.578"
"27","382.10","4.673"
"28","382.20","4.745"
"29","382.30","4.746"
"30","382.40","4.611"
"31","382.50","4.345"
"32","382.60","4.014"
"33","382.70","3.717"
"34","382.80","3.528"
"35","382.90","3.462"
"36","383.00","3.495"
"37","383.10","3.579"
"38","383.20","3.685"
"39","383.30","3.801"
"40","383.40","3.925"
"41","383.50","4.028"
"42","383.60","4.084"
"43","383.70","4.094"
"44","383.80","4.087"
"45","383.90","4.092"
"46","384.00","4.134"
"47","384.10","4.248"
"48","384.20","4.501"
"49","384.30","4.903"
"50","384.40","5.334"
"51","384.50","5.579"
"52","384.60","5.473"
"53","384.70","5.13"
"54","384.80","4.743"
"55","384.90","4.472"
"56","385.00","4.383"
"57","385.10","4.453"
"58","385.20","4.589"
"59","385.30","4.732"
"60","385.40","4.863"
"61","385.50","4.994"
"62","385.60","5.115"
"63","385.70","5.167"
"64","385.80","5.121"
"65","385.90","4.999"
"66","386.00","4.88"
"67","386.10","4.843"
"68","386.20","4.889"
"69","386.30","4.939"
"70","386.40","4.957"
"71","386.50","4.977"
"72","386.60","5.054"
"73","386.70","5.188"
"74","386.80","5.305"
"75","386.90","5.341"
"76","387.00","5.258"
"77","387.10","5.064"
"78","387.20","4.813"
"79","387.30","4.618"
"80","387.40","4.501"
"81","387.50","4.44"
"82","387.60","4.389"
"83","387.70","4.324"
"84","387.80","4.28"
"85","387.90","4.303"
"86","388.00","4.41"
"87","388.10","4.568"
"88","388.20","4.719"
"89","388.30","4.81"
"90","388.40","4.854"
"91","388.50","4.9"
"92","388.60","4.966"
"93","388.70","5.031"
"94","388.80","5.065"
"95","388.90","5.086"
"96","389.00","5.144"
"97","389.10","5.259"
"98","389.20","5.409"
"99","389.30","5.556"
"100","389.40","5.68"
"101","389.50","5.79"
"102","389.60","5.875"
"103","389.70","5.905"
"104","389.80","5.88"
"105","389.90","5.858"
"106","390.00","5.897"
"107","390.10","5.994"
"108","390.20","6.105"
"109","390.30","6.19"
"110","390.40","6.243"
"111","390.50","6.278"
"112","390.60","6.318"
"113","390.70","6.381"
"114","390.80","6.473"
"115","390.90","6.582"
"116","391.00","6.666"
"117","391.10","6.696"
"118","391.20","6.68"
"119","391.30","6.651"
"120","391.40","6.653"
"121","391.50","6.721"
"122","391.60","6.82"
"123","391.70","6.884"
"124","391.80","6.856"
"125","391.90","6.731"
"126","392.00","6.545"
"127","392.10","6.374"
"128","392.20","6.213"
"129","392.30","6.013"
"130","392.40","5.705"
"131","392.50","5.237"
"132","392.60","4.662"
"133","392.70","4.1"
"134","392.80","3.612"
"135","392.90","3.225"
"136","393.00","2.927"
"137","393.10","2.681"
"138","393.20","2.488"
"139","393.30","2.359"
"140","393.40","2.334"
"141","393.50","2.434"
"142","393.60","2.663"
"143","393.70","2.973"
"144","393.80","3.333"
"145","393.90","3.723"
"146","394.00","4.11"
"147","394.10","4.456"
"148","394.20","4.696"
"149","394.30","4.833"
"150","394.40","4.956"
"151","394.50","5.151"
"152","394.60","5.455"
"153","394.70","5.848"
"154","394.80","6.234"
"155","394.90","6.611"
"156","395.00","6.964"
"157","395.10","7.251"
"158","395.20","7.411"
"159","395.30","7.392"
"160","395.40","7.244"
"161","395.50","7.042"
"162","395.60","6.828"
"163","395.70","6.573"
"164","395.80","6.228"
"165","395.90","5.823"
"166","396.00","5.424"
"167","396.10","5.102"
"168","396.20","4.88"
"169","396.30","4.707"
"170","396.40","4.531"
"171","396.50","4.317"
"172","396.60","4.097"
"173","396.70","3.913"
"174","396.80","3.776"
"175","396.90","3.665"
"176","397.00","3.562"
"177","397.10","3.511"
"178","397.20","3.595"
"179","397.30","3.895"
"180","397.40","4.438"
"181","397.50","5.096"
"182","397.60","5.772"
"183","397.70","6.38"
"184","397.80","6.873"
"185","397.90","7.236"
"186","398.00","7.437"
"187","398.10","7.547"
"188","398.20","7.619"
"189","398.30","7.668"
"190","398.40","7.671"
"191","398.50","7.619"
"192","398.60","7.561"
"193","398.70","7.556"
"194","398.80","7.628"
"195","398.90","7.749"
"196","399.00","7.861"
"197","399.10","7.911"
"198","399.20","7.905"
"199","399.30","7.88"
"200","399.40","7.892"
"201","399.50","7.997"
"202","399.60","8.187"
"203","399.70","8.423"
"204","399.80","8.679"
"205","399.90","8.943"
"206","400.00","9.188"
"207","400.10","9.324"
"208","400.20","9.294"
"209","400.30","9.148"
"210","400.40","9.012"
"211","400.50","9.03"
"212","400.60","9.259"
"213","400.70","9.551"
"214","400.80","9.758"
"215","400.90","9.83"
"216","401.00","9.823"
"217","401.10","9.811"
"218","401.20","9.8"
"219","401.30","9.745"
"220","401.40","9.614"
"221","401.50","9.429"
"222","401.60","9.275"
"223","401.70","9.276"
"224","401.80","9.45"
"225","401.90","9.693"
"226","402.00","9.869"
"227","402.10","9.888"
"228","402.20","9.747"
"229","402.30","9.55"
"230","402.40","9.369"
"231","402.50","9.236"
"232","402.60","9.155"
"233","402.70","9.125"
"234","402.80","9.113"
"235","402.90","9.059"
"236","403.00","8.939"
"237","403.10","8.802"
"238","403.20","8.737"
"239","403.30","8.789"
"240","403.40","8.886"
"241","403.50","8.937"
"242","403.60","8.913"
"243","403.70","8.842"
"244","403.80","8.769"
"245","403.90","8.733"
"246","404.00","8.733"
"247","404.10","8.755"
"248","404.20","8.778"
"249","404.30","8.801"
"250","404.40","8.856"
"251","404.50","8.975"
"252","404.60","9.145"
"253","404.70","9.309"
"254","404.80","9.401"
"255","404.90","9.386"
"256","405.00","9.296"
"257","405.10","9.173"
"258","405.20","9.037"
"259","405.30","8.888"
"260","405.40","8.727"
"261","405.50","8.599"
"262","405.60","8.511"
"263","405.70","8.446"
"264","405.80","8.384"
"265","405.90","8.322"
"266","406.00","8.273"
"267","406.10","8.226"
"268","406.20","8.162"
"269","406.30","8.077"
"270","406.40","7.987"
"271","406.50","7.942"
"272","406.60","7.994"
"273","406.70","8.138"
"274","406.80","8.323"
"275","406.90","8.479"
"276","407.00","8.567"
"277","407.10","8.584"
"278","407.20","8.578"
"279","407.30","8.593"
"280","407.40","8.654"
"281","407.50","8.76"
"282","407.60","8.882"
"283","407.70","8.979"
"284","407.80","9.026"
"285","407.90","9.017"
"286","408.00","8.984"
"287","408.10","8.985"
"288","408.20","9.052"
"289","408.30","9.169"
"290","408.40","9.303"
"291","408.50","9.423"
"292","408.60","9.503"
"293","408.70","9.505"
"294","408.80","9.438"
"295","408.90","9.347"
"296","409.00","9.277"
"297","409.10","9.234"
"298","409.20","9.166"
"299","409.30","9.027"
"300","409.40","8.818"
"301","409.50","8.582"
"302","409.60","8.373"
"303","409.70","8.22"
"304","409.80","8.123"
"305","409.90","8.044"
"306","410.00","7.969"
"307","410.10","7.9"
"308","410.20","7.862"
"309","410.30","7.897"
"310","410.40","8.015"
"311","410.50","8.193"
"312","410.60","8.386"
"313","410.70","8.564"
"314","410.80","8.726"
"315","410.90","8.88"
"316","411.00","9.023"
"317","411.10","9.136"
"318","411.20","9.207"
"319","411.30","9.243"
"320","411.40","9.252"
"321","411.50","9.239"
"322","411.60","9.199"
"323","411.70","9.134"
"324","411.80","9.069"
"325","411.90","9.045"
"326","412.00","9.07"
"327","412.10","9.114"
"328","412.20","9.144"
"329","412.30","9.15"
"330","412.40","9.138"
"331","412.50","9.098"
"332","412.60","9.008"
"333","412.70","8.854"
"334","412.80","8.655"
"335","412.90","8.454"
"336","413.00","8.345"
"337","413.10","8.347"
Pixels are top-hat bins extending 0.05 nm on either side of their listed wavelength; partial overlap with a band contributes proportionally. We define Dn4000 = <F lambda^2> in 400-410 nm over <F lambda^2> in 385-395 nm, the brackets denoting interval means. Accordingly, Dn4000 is 1.9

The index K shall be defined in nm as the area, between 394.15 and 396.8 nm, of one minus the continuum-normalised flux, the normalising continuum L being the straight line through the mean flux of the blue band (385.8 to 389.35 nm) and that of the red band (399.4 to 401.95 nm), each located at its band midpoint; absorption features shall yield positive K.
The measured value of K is 0.628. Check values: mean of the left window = 4.89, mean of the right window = 9.23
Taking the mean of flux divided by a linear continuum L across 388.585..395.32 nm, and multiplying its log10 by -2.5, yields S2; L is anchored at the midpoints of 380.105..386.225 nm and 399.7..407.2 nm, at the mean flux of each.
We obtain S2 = 0.21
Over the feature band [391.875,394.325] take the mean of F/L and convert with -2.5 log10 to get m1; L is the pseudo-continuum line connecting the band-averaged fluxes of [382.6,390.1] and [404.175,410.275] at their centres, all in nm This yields 0.41 mag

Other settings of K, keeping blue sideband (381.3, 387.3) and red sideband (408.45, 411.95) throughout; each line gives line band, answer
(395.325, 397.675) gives 0.56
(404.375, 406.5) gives -0.18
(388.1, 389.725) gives 0.04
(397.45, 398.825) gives -0.05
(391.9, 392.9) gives 0.10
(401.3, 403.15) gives -0.46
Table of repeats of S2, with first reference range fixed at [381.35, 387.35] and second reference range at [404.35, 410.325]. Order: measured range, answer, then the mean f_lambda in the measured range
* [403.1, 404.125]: -0.10 mag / 8.81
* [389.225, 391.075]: -0.08 mag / 6.09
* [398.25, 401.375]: -0.17 mag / 8.64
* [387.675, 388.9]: 0.13 mag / 4.71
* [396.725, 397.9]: 0.42 mag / 4.69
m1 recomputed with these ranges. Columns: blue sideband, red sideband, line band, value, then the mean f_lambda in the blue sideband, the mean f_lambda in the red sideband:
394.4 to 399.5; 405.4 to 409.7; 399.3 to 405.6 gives -0.22 mag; 6.17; 8.72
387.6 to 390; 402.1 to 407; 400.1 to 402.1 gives -0.19 mag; 5.12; 8.8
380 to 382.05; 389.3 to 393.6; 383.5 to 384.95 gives 0.16 mag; 5.3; 5.48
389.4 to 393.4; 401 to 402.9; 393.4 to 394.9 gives 0.46 mag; 5.63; 9.5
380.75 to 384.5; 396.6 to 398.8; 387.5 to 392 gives -0.12 mag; 4.5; 5.83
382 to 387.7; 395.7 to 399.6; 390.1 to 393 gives -0.12 mag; 4.59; 6.09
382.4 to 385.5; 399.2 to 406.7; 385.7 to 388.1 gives 0.05 mag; 4.33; 8.96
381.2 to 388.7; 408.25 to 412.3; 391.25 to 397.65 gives 0.22 mag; 4.62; 8.85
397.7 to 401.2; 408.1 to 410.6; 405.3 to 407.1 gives 0.04 mag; 8.37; 8.73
